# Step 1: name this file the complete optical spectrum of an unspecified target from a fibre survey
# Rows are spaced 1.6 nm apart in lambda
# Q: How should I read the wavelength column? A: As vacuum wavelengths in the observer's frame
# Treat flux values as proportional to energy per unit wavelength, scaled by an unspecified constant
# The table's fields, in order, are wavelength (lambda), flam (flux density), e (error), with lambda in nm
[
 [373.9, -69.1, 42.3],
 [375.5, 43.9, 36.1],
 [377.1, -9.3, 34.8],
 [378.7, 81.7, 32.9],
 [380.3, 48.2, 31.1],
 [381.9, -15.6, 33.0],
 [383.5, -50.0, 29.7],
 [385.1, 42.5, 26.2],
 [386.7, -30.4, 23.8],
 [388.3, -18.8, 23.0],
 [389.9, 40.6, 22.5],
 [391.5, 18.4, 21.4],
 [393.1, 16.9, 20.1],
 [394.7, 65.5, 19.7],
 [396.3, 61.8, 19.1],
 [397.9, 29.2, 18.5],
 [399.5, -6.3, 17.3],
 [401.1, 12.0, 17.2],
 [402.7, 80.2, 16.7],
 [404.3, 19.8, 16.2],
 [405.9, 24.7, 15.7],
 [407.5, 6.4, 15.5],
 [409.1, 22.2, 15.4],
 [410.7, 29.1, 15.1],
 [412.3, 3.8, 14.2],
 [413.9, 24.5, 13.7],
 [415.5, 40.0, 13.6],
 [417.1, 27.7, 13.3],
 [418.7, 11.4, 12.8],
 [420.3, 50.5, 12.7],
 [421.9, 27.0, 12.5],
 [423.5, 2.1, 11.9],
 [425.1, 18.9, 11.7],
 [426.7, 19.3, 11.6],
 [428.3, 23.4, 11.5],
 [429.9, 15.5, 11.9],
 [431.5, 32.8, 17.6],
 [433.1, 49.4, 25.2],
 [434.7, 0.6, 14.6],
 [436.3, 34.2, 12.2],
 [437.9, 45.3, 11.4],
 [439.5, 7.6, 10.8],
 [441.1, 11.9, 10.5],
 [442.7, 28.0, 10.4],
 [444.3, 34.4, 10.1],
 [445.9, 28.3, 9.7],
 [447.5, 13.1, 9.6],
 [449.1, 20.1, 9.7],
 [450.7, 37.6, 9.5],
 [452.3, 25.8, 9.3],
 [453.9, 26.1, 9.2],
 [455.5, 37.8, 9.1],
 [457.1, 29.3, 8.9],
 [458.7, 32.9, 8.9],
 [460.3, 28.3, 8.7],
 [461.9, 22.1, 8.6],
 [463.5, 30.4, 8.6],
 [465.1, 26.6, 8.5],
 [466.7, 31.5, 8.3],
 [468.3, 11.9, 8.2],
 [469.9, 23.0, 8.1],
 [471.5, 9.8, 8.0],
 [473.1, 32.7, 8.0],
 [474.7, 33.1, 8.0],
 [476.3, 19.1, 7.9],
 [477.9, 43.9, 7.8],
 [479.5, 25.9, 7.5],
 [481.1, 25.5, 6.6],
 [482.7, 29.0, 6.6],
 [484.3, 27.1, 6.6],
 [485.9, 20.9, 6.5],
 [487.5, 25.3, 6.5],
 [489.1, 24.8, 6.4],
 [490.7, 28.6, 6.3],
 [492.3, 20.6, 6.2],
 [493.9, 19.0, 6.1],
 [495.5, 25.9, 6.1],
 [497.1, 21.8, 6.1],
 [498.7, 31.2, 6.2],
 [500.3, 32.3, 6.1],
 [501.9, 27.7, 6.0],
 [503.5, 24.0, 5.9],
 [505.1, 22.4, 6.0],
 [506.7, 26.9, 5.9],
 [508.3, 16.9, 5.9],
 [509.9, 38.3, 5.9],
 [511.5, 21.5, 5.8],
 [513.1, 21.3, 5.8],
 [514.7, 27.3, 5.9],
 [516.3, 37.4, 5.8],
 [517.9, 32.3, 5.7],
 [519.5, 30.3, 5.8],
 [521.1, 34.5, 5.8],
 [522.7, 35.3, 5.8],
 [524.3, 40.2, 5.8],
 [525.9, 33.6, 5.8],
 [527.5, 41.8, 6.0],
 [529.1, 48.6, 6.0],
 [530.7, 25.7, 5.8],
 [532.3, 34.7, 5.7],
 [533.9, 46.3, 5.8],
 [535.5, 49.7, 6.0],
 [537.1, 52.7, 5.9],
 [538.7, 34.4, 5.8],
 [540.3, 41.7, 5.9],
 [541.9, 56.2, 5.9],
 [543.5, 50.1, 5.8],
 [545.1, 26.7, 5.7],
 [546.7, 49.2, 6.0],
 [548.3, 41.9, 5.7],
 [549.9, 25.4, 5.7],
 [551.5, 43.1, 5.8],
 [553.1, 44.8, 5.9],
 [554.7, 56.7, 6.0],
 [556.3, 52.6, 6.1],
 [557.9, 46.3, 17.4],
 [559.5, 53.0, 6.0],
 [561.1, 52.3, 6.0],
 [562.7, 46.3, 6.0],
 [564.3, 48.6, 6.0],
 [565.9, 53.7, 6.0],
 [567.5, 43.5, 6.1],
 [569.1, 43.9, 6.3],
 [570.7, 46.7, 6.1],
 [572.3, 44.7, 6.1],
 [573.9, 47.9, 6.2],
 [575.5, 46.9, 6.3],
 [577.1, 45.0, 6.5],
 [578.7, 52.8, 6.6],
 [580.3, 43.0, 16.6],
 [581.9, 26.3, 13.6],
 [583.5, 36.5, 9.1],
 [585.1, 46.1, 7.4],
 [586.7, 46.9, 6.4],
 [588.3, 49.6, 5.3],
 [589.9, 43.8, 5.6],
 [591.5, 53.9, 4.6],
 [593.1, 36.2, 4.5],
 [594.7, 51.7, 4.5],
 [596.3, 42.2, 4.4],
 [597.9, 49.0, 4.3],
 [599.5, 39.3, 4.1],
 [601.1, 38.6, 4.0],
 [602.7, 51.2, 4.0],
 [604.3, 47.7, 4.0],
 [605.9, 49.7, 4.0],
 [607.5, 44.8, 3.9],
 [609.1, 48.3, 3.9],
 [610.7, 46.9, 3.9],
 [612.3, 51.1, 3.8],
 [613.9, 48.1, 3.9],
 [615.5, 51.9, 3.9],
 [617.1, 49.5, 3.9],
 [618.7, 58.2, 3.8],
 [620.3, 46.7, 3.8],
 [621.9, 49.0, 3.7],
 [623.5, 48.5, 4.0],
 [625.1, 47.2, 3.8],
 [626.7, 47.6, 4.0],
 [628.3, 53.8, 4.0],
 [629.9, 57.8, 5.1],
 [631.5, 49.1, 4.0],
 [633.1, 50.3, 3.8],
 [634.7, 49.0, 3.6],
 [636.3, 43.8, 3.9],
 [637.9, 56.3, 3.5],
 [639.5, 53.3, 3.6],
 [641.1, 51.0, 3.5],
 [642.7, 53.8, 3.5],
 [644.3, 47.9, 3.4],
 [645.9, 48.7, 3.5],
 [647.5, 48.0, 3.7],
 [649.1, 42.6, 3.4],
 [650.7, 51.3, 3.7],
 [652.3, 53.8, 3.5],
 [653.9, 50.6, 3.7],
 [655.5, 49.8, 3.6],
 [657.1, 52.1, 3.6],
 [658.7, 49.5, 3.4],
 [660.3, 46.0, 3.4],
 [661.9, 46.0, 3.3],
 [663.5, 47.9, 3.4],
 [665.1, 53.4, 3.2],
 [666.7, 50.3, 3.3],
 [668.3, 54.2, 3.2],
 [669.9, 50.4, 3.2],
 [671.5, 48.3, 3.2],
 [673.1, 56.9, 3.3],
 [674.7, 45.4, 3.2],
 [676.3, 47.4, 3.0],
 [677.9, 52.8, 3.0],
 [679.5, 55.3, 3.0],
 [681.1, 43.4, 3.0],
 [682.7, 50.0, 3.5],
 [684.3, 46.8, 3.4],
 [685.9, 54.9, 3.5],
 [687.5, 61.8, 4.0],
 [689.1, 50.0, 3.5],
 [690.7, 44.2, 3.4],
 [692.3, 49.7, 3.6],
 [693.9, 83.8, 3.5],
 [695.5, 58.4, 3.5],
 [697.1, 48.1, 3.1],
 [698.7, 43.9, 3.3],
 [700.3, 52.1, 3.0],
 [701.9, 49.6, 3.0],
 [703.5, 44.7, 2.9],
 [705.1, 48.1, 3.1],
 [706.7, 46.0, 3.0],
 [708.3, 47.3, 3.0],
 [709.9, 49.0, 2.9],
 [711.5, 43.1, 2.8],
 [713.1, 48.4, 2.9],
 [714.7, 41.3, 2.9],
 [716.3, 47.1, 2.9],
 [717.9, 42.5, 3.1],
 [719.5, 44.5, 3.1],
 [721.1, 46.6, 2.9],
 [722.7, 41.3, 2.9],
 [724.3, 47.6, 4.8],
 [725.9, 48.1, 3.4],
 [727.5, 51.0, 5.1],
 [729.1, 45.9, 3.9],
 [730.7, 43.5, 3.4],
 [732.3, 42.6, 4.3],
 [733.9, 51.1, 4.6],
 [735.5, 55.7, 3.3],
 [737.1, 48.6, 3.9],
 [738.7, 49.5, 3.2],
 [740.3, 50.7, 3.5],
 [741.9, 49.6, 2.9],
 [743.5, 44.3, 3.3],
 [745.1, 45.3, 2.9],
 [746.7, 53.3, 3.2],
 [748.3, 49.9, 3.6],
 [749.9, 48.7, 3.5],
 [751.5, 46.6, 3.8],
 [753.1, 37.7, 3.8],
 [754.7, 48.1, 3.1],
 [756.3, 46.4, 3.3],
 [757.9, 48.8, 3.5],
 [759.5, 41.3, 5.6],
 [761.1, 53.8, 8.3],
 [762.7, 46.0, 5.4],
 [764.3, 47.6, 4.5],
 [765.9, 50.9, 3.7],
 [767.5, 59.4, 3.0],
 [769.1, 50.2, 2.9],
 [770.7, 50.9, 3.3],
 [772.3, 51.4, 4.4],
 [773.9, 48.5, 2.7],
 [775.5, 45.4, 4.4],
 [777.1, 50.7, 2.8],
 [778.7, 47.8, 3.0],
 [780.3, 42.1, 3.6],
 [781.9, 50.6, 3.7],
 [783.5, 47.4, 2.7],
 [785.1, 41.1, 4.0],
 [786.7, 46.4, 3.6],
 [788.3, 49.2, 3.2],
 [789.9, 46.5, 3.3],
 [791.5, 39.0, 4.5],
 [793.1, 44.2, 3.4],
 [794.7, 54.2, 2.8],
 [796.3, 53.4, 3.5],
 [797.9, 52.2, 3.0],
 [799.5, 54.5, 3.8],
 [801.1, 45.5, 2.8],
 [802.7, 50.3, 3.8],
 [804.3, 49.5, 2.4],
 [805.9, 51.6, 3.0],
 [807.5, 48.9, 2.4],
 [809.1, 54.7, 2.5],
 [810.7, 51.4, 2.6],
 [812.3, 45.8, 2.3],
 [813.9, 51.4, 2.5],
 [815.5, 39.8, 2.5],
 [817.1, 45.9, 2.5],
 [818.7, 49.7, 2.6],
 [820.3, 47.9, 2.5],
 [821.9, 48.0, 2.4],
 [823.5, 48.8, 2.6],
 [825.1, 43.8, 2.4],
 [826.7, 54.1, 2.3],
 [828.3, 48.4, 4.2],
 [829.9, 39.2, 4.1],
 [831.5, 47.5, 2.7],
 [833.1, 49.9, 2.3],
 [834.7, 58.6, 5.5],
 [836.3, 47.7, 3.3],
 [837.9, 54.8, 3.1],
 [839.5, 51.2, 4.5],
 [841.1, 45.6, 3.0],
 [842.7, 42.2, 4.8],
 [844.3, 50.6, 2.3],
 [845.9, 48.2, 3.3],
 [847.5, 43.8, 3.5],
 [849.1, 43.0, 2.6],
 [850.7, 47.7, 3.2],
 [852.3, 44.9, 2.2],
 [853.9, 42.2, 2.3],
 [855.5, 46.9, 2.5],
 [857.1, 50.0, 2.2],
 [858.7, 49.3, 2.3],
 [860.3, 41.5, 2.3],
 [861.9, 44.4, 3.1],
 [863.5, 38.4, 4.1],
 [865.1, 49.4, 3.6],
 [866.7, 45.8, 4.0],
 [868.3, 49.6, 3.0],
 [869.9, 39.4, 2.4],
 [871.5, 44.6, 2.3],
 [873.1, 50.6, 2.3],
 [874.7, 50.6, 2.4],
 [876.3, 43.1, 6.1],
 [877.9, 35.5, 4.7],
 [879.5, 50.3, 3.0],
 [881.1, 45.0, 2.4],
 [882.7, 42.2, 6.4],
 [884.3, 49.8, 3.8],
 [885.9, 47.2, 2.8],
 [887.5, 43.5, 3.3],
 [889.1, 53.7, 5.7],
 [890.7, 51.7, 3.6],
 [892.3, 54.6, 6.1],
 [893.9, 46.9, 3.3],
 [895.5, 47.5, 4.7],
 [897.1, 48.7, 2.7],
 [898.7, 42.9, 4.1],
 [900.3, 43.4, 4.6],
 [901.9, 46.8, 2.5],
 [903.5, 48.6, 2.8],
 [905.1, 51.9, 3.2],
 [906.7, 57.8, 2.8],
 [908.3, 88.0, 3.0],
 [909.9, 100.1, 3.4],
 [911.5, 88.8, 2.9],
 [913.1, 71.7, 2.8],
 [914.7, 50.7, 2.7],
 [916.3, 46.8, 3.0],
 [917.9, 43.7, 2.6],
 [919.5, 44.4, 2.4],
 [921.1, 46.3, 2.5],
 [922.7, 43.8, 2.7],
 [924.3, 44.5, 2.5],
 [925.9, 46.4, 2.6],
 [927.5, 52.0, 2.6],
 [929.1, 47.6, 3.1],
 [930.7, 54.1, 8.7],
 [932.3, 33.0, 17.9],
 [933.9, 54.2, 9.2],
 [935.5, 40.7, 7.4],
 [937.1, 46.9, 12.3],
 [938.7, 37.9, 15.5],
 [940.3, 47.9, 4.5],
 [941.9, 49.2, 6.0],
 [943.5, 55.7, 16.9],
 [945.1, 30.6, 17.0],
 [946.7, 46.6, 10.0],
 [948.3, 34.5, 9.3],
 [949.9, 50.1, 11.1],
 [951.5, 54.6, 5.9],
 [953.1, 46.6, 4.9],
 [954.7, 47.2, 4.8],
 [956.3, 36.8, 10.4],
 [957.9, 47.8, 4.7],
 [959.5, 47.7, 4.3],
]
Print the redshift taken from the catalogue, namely 0.39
